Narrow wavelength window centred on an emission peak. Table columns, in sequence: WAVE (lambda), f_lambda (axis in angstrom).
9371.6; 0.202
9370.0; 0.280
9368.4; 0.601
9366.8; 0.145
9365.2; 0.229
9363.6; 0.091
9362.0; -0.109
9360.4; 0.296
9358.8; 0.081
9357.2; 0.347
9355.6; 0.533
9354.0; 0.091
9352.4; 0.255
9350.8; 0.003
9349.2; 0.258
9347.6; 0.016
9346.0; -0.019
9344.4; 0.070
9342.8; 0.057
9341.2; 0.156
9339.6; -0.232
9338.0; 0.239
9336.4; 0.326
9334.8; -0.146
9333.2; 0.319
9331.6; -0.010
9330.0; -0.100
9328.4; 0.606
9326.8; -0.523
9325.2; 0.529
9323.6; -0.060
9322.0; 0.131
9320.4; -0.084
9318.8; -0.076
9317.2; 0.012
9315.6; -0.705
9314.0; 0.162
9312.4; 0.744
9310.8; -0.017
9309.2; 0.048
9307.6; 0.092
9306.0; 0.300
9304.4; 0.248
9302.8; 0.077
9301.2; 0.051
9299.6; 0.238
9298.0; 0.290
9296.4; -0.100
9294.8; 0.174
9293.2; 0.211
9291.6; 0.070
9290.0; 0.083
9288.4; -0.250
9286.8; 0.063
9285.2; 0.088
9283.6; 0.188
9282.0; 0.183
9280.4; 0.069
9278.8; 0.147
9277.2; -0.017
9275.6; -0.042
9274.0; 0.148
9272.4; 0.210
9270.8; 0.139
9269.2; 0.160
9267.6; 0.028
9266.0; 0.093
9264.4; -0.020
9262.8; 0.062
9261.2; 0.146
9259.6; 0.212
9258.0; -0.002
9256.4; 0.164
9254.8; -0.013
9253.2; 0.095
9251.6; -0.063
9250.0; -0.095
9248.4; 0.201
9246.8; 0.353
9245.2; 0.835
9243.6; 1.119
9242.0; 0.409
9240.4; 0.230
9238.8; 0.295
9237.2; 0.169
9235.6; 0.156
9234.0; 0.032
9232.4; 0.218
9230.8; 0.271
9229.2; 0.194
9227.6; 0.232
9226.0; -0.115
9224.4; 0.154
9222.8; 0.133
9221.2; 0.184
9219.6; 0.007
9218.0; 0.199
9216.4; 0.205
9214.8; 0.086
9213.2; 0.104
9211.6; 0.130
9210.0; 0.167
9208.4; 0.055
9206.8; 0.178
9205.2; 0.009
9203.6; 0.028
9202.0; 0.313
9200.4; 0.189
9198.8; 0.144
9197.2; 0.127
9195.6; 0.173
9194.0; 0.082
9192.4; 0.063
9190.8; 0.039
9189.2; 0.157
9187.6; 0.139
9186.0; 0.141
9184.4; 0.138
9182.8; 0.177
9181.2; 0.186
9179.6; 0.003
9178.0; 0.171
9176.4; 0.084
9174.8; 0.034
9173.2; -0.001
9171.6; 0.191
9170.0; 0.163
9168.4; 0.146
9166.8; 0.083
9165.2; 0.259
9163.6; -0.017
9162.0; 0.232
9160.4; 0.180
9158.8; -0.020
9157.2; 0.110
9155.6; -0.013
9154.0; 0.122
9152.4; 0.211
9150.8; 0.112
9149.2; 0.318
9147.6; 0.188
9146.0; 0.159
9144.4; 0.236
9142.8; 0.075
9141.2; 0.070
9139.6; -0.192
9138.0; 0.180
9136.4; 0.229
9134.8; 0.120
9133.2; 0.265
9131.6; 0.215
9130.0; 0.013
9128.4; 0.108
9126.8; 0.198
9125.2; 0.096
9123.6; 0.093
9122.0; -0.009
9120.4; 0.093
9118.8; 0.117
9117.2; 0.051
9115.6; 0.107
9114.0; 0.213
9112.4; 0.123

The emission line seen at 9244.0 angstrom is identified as H-beta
